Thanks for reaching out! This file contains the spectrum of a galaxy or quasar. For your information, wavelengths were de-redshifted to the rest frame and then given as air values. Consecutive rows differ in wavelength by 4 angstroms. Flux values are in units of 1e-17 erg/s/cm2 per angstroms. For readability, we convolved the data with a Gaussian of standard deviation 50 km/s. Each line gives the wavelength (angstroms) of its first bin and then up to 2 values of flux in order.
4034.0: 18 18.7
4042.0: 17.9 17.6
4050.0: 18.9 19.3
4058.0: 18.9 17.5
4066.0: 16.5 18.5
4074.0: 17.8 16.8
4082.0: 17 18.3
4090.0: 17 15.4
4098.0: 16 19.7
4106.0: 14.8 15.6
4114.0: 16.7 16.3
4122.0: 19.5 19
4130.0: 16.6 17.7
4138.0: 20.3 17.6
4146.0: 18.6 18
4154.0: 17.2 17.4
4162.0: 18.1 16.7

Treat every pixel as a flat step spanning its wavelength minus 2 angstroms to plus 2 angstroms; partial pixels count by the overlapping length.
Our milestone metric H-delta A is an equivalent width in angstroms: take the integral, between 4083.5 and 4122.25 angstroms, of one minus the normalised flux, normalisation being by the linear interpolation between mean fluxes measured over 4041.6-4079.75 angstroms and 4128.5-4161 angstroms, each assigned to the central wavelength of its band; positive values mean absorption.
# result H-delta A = 2.5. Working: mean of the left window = 18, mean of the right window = 18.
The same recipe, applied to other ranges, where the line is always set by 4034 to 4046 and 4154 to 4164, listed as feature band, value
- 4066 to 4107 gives 1.79 angstroms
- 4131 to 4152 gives -0.76 angstroms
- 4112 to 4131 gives 0.13 angstroms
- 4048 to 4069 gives -0.20 angstroms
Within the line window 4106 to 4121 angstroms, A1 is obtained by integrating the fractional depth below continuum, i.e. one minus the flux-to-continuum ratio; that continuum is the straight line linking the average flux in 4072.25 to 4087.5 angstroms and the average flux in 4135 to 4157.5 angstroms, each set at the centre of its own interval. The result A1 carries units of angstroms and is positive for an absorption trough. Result 1.4 angstroms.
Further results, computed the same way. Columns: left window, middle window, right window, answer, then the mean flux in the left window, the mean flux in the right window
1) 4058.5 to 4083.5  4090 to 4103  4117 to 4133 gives 0.6 angstroms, 17.4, 17.9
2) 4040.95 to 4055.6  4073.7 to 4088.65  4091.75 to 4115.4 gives -0.2 angstroms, 18.4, 16.4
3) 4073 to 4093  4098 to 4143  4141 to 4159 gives 0.0 angstroms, 17.3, 17.8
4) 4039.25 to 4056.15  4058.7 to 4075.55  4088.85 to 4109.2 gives 0.0 angstroms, 18.4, 16.5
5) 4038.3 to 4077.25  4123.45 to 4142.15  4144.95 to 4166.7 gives -0.6 angstroms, 18.1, 17.7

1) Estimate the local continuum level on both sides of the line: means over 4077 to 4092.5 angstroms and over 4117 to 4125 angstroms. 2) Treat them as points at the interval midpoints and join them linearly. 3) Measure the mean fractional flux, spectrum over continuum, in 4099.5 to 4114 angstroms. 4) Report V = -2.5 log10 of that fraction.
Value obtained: 0.07 mag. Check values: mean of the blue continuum 17.2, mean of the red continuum 18.2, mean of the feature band 16.7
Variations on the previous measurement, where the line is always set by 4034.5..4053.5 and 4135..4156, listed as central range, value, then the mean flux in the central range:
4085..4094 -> 0.076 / 17.1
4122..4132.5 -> 0.012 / 18.1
